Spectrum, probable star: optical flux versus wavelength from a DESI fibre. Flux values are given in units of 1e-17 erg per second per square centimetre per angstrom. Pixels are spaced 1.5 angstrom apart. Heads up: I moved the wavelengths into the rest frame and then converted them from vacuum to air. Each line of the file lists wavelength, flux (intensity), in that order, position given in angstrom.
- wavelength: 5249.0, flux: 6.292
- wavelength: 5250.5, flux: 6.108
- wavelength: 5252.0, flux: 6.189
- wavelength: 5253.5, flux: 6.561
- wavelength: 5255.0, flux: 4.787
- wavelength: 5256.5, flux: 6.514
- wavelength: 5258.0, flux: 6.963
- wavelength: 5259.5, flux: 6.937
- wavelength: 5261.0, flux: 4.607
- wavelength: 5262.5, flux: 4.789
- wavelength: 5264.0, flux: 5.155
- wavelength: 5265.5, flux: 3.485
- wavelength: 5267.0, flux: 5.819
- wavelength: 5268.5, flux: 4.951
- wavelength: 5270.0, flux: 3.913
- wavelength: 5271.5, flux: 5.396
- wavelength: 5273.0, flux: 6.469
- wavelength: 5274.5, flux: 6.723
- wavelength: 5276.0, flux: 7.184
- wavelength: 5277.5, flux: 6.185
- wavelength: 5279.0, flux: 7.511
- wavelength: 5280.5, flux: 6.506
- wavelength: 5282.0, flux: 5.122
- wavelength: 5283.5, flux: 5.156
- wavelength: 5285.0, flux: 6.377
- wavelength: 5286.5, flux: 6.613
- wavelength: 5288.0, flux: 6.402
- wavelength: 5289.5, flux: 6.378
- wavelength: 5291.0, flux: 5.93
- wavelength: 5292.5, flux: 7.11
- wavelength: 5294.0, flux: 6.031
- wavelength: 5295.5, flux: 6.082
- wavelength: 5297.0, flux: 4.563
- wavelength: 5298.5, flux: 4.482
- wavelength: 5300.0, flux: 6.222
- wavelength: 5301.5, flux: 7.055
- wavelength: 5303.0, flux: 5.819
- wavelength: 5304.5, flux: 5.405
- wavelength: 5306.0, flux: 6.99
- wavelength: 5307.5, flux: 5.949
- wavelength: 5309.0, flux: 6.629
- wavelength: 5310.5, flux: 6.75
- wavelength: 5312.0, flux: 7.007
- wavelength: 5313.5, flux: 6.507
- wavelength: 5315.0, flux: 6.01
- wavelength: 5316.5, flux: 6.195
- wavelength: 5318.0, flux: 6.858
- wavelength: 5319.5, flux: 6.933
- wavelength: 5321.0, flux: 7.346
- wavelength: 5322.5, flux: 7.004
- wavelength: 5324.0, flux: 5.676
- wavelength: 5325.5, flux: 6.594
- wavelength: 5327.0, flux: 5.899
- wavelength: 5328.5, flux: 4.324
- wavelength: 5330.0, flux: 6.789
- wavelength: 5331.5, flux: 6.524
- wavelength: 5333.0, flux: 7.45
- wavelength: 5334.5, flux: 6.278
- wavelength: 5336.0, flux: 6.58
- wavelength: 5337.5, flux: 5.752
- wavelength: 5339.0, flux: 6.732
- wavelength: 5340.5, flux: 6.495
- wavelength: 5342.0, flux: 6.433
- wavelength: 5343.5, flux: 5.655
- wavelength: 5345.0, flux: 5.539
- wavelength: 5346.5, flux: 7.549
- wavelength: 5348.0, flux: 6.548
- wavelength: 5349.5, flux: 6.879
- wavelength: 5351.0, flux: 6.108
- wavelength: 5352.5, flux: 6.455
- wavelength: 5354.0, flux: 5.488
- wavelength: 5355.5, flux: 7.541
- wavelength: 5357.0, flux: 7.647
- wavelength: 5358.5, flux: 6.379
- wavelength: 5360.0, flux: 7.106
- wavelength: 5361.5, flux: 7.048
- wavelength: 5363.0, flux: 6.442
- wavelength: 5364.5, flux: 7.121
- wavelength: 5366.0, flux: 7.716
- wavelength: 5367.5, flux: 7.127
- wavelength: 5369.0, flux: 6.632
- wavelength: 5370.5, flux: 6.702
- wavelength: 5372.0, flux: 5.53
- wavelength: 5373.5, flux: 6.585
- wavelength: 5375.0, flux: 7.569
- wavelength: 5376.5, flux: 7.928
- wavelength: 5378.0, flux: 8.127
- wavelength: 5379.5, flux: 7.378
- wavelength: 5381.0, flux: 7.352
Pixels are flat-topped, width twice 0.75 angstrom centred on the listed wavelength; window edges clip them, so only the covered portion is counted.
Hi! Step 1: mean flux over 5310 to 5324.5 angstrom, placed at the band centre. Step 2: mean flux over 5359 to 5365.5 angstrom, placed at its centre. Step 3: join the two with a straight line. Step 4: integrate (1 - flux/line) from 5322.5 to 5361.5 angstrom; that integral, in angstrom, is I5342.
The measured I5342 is 2.1 angstrom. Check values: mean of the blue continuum 6.64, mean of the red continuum 6.94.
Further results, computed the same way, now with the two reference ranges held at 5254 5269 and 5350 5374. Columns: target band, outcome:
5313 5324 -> -0.8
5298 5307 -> -0.1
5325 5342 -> 0.1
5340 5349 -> 0.2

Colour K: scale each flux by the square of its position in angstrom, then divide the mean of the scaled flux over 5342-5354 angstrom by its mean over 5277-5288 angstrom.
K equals 1.04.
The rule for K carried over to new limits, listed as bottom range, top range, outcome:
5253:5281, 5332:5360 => 1.16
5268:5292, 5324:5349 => 1.06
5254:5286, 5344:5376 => 1.21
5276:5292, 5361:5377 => 1.14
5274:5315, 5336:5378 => 1.10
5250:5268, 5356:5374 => 1.26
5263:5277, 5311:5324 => 1.24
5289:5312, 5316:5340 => 1.06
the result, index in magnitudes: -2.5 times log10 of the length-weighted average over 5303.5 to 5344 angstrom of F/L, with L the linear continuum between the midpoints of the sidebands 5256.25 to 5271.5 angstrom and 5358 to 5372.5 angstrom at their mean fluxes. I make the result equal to -0.04 mag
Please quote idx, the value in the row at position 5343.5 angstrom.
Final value 5.655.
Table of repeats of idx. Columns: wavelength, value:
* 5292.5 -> 7.11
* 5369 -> 6.632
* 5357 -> 7.647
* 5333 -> 7.45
